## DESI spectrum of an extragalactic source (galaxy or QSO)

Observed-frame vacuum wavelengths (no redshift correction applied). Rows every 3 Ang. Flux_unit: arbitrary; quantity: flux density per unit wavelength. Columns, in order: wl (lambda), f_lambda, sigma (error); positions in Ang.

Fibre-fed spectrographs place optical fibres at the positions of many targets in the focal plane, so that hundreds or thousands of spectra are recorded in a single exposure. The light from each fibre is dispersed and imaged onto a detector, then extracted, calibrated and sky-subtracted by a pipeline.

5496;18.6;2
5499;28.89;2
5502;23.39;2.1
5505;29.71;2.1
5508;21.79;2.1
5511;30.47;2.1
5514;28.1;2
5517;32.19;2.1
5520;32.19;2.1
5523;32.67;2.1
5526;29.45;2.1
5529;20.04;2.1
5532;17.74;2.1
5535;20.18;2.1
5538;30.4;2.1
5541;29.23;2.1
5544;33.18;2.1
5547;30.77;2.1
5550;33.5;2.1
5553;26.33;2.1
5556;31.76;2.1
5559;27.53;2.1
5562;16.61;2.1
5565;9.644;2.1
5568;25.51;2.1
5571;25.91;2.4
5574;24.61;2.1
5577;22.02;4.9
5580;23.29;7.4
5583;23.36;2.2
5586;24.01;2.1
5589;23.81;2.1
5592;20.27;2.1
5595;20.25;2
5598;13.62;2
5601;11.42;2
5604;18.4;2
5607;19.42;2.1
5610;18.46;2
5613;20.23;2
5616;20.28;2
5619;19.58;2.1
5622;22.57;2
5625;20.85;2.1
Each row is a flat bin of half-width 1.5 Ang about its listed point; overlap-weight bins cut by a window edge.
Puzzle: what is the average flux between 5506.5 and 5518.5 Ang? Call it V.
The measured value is 28.1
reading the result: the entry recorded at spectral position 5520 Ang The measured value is 32.19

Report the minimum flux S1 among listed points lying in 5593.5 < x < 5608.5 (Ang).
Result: 11.42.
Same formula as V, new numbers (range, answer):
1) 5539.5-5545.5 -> 31.2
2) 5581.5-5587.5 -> 23.7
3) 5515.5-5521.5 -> 32.2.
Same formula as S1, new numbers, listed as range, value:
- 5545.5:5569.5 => 9.644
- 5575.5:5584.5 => 22.02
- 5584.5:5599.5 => 13.62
